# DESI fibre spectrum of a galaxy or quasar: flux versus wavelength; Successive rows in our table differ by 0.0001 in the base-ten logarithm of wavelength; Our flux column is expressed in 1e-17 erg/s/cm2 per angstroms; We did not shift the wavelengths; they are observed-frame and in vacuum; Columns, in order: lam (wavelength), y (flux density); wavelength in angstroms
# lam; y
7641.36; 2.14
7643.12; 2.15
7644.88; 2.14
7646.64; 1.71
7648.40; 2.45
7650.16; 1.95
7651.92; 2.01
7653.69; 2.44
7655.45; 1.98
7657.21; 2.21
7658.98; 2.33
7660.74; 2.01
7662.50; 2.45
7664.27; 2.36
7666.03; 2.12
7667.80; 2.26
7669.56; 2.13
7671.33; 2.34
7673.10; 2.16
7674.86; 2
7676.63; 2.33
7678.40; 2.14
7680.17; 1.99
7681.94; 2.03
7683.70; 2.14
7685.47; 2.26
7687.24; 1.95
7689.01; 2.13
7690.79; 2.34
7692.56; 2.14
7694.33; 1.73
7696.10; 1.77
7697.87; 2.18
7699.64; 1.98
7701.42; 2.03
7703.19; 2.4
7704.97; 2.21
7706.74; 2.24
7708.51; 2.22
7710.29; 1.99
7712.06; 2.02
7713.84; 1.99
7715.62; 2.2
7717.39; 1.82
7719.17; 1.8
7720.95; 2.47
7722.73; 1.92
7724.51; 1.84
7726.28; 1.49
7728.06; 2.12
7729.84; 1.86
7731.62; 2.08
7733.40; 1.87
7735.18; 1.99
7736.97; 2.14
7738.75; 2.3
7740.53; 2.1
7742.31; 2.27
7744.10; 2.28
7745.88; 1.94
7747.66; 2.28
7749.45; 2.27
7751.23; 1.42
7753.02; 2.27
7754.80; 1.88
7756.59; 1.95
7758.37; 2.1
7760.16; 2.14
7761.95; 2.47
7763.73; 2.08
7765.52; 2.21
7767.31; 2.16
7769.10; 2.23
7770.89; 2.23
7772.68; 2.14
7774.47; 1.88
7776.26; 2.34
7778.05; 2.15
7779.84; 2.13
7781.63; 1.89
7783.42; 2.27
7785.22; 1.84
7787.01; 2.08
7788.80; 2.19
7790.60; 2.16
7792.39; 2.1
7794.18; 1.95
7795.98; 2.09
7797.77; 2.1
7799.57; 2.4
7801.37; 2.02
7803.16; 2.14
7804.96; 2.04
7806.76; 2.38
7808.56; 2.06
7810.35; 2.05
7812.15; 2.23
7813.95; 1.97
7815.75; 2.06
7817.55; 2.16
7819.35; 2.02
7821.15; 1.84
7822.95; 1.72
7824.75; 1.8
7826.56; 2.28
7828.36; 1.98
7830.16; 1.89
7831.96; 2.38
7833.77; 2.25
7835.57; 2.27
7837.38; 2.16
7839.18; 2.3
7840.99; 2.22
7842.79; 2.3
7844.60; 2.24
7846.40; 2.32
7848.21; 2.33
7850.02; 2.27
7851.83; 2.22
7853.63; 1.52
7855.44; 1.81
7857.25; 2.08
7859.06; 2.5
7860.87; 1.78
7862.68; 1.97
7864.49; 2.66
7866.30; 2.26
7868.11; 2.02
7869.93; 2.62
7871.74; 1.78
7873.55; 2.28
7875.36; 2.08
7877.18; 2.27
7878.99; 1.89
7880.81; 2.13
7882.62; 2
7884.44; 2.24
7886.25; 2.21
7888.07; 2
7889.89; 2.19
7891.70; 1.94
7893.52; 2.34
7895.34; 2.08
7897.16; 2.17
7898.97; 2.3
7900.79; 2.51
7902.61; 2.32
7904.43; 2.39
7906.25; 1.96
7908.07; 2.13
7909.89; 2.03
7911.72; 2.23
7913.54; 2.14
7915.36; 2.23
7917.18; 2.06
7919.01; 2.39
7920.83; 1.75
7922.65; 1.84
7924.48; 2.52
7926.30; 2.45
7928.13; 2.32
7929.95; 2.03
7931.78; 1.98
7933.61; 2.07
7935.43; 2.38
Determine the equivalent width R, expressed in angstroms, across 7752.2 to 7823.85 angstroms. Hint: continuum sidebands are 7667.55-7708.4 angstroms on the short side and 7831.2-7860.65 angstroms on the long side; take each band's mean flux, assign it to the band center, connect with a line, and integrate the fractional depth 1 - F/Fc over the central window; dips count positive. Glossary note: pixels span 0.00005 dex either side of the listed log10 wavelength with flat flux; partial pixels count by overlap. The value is 2.0 angstroms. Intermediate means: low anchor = 2.13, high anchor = 2.19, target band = 2.1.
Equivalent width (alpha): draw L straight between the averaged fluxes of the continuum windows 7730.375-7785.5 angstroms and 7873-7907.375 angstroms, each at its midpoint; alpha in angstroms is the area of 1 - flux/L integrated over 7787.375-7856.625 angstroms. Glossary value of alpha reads 0.9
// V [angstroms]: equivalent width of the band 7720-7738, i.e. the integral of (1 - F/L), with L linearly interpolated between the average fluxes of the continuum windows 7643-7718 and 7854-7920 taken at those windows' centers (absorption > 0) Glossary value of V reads 1.3 angstroms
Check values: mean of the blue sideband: 2.13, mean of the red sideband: 2.16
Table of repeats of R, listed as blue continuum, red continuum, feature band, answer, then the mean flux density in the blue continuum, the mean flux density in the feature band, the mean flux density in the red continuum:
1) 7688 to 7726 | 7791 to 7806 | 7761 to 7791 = -0.7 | 2.06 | 2.14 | 2.11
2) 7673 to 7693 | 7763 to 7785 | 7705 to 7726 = 0.9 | 2.13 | 2.04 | 2.13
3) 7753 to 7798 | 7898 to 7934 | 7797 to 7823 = 0.5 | 2.11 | 2.09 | 2.18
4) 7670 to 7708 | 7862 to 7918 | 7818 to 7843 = 0.7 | 2.12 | 2.1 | 2.18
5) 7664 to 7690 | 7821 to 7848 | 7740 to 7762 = 0.6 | 2.15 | 2.09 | 2.14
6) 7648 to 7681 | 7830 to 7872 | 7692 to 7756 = 4.3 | 2.19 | 2.04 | 2.18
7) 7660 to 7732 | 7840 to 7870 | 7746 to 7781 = 0.1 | 2.09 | 2.12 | 2.17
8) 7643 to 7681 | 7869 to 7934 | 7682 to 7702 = 1.0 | 2.17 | 2.06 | 2.16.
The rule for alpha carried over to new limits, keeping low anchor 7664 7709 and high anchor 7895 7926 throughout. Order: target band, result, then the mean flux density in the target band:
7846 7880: 0.6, 2.14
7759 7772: -0.4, 2.21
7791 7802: 0.2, 2.11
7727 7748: 0.5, 2.09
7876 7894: 0.5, 2.11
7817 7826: 1.1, 1.91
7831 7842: -0.5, 2.26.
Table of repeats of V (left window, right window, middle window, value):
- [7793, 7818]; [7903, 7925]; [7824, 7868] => -0.7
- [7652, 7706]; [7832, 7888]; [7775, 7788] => 0.4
